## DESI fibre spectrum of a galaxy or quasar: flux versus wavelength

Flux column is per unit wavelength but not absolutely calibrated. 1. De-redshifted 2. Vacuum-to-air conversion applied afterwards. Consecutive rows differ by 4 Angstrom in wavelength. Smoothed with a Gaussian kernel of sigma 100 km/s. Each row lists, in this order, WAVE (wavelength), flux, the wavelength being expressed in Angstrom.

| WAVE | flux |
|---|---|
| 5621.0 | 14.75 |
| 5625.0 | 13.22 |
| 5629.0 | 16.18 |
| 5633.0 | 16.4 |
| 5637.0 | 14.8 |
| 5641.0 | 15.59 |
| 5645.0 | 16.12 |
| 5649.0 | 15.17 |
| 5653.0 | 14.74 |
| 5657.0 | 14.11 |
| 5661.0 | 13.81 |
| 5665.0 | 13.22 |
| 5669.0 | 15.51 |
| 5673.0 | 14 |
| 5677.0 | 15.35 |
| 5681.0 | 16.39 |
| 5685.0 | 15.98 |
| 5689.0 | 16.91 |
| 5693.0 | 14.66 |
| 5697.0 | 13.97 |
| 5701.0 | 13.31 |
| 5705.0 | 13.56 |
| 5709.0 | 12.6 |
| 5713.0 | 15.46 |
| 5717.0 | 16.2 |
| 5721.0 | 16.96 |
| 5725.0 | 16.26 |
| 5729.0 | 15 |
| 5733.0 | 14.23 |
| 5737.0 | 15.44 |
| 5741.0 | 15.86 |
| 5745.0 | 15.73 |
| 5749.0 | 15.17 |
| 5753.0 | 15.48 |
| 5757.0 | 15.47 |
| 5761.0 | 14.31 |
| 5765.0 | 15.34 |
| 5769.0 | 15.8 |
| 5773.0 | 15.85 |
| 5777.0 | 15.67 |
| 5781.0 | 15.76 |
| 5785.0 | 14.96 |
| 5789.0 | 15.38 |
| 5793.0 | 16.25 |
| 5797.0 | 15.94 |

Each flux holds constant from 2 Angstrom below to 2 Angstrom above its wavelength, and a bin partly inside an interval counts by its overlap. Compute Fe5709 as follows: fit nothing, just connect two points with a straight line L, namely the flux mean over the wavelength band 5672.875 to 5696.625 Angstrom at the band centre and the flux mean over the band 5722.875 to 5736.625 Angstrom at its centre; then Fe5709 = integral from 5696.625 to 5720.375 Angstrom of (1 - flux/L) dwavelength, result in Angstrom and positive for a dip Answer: 1.6 Angstrom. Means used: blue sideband 15.6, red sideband 15.2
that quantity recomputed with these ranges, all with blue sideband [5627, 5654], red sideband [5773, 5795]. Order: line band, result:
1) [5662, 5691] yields 0.60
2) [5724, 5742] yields 0.39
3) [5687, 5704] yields 1.05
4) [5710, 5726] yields -0.39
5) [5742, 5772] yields 0.50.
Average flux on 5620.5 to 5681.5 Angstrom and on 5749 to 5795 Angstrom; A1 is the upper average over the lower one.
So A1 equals 1.0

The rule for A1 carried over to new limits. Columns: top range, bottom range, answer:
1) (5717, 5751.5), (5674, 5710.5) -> 1.06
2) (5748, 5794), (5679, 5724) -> 1.02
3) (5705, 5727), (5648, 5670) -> 1.07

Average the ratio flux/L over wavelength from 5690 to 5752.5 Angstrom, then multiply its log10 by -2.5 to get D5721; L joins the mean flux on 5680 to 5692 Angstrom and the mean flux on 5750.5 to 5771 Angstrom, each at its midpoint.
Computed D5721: 0.06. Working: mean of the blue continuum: 16.3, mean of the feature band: 15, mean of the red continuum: 15.3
